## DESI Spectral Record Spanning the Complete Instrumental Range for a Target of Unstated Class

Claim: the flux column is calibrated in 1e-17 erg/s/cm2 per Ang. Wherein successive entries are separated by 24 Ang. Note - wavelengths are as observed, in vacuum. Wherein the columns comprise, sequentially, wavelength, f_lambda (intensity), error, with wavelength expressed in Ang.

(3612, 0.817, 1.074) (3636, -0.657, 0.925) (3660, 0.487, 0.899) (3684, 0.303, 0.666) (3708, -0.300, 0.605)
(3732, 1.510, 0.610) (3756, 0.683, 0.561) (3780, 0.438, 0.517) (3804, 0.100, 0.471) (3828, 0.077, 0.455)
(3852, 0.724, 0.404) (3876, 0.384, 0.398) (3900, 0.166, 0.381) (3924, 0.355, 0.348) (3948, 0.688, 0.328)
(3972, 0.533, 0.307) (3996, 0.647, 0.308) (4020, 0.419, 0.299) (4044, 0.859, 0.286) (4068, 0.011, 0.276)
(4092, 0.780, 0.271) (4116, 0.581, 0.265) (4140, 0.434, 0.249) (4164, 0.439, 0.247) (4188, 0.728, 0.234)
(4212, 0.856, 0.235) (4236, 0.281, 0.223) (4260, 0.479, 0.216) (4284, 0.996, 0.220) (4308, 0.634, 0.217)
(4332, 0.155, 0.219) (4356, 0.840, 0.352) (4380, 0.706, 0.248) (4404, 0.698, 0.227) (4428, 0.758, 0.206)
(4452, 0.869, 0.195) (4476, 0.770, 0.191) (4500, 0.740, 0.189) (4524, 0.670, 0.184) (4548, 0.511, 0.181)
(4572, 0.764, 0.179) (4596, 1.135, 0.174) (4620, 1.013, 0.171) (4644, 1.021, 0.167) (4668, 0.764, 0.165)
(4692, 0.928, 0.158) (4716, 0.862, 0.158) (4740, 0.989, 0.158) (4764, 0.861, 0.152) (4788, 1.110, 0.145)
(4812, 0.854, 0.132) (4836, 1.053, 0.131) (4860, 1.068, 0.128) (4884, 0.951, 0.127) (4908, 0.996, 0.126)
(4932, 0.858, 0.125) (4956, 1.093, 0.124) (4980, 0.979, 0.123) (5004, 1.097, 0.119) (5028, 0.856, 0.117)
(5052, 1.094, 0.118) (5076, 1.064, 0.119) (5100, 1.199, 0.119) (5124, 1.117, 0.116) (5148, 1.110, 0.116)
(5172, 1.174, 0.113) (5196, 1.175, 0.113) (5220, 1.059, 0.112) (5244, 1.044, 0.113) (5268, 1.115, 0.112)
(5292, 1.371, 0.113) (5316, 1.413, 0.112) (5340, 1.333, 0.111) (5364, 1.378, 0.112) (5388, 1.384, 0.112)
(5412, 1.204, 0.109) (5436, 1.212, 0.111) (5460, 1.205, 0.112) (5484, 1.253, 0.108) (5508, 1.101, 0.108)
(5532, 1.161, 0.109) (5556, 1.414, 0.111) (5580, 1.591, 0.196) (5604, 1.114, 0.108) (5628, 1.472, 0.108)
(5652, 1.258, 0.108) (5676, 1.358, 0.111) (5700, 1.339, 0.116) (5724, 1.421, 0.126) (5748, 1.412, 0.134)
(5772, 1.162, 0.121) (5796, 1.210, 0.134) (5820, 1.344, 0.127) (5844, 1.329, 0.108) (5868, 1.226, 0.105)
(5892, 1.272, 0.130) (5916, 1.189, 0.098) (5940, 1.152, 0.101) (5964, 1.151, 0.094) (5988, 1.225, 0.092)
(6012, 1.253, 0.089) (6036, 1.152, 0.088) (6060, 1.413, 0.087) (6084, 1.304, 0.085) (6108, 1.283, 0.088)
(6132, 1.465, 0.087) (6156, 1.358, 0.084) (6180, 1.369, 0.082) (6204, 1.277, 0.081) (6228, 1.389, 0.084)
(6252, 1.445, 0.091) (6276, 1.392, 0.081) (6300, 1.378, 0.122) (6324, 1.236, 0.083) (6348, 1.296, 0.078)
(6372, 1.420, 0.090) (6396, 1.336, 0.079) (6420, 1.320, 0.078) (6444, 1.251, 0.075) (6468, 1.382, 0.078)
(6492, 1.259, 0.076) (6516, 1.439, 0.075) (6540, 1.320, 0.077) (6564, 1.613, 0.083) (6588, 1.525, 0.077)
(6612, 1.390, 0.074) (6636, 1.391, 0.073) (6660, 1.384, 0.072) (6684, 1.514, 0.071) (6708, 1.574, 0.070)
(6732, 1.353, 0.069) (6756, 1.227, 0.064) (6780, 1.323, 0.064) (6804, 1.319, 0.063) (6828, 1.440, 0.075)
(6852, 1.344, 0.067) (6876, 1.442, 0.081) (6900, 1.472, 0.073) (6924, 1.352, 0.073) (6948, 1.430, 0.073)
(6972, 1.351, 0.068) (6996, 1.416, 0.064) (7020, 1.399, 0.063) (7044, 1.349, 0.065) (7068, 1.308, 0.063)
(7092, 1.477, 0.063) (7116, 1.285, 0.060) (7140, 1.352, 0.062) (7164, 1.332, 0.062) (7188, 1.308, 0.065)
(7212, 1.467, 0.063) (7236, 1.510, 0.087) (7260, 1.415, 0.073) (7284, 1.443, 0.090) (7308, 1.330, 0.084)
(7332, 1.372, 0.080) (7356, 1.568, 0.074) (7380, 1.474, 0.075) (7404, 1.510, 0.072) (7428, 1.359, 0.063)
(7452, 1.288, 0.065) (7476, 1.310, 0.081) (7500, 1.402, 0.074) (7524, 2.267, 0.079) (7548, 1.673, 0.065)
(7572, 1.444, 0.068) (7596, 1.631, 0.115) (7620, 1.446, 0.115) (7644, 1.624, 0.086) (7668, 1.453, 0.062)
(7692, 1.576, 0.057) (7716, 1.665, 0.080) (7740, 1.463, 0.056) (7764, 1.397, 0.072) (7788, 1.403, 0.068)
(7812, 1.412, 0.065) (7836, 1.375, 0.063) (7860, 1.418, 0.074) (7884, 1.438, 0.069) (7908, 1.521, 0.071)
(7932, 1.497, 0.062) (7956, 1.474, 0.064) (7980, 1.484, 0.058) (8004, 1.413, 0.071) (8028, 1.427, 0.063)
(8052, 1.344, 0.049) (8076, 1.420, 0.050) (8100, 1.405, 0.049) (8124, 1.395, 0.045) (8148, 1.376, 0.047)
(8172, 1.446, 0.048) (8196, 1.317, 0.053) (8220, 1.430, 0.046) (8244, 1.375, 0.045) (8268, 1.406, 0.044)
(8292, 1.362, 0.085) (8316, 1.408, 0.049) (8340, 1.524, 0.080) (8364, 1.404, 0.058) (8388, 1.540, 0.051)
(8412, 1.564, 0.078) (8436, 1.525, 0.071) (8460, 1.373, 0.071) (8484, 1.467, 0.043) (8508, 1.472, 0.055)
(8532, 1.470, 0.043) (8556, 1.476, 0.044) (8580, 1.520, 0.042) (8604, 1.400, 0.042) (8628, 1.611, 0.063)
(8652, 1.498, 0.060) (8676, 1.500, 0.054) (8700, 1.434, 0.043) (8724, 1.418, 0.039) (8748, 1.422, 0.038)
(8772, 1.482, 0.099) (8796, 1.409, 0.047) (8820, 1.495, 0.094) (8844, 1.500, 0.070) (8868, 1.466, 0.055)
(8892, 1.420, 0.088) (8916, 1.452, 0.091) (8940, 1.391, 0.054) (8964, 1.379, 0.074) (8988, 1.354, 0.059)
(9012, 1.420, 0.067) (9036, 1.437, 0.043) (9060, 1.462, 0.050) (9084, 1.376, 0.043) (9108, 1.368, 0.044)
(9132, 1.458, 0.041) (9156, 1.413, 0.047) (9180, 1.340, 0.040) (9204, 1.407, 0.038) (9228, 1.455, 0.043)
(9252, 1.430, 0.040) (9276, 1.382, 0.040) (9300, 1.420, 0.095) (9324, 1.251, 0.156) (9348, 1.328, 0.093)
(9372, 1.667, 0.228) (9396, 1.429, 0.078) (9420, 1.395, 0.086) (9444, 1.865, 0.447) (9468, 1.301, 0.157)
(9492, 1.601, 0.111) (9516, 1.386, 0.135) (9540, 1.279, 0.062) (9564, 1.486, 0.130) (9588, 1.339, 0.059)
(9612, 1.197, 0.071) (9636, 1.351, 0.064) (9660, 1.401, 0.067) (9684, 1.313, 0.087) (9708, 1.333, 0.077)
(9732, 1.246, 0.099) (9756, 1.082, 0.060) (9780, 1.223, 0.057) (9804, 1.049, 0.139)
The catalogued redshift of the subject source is 0.15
